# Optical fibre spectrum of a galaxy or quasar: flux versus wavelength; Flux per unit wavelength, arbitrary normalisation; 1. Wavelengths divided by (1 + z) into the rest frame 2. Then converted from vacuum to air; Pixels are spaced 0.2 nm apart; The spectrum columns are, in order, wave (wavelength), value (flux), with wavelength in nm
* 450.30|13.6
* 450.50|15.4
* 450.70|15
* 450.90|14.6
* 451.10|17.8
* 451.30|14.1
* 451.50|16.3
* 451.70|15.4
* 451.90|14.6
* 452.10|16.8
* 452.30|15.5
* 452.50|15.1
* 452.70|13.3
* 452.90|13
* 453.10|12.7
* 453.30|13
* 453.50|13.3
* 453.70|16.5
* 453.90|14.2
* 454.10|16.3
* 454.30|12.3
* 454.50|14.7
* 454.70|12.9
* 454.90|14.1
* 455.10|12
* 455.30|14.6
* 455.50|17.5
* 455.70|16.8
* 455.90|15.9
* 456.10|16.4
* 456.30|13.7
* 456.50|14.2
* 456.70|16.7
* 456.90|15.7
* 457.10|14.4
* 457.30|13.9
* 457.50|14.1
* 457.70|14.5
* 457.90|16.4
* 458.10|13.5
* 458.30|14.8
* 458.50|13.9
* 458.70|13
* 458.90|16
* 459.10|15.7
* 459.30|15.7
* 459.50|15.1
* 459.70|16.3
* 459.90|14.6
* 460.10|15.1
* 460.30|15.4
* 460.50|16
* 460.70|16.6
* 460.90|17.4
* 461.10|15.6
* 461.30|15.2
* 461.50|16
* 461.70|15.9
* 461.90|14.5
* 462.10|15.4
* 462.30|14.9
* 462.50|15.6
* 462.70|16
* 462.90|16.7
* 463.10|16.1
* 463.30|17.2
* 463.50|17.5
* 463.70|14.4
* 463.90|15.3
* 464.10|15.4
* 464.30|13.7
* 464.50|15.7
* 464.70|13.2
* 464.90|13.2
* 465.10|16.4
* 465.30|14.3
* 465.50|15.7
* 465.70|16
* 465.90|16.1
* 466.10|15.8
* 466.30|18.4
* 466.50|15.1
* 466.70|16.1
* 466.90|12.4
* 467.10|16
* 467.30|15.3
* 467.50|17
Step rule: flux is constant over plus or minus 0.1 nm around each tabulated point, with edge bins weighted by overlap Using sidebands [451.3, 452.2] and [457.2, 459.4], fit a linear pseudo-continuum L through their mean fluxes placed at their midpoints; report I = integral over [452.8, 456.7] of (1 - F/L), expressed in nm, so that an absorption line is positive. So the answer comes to 0.17 nm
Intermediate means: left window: 15.6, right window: 14.7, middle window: 14.5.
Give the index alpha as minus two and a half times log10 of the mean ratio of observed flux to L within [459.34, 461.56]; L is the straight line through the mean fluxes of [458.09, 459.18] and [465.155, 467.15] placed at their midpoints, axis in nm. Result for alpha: -0.07 mag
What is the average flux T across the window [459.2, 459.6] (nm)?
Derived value 15.4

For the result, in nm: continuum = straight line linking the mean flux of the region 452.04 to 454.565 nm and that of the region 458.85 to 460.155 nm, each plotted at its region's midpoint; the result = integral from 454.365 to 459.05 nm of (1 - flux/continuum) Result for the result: 0.06 nm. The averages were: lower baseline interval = 14.3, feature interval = 14.8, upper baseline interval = 15.5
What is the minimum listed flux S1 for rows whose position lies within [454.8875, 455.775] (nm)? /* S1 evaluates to 12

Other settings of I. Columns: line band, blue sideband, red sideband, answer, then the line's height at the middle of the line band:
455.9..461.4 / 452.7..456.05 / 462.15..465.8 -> -0.14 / 14.8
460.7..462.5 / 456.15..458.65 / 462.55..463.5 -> 0.04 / 16.1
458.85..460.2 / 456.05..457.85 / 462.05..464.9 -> -0.04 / 15.1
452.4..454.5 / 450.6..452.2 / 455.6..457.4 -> 0.20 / 15.5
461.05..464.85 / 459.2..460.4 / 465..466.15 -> 0.02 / 15.6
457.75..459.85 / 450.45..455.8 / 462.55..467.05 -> 0.01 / 15.1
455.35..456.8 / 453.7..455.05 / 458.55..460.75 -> -0.13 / 14.6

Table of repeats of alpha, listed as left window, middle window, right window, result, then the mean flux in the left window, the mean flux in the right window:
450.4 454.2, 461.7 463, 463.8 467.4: -0.03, 14.9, 15.2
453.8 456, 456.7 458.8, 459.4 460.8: 0.05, 14.7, 15.6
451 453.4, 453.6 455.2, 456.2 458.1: 0.05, 14.8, 14.8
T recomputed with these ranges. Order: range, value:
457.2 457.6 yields 14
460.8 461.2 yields 16.5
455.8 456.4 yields 15.3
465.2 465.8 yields 15.3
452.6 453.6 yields 13.1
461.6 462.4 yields 15.2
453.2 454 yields 14.2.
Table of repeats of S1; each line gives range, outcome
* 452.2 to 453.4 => 12.7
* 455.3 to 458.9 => 13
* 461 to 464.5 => 13.7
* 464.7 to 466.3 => 13.2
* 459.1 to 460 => 14.6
